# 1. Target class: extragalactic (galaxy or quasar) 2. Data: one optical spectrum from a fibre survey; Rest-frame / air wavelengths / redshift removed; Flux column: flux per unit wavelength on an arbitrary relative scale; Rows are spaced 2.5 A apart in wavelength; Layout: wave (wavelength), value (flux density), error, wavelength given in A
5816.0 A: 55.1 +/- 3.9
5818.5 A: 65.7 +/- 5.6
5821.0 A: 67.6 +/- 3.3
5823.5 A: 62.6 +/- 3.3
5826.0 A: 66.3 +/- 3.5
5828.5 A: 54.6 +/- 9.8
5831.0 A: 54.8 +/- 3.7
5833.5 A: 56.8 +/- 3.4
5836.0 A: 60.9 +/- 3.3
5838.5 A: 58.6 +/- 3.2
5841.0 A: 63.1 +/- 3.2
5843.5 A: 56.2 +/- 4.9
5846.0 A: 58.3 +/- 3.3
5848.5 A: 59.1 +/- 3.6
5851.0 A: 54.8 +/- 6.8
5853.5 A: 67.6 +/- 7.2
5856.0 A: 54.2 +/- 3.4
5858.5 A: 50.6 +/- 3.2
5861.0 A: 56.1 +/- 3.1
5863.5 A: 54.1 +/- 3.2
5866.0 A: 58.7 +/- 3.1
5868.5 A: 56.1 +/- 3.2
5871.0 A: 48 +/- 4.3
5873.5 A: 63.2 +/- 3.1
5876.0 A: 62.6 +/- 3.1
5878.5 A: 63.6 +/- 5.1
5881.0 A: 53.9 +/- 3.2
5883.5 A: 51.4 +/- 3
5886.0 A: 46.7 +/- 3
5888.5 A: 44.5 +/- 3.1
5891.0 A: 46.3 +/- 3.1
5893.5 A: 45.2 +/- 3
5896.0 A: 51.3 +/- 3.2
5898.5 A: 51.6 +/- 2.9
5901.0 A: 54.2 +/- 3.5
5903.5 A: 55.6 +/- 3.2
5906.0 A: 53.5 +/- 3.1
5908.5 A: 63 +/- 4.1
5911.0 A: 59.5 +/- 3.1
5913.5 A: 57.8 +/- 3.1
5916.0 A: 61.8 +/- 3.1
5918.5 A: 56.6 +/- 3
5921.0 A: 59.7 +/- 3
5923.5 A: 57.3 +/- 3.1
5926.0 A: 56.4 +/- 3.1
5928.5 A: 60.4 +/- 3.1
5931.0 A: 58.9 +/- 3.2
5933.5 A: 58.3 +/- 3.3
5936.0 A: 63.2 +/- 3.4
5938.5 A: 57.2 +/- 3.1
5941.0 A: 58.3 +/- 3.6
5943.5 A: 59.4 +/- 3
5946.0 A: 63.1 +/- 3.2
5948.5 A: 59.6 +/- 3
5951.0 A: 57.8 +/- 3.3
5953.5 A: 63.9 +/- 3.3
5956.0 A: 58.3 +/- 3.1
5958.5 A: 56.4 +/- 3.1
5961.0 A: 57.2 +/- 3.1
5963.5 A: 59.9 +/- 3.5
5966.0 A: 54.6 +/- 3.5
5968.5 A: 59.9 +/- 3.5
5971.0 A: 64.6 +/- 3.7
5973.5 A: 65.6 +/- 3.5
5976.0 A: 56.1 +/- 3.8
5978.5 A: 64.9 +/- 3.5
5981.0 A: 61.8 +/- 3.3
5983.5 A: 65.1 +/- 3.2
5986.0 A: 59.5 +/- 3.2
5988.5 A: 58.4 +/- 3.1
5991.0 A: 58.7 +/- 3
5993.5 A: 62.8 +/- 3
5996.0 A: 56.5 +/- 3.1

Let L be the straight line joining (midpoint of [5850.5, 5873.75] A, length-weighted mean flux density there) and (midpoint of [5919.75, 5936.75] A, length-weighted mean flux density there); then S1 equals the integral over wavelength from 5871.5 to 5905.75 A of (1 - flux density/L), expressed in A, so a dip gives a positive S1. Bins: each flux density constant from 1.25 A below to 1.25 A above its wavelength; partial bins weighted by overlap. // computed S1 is 2.6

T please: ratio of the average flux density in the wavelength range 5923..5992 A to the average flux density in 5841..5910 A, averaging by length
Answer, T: 1.1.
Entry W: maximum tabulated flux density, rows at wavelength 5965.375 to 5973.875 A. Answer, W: 65.6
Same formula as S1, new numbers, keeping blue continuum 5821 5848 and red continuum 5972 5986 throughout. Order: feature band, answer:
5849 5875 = 1.6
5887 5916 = 3.6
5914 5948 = 1.2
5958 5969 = 0.8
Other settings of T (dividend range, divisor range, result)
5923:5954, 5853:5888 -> 1.07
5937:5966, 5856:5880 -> 1.04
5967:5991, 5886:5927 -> 1.13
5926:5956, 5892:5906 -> 1.16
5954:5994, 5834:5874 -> 1.05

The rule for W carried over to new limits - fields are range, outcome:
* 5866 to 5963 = 63.9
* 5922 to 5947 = 63.2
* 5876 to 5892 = 63.6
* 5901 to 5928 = 63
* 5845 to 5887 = 67.6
